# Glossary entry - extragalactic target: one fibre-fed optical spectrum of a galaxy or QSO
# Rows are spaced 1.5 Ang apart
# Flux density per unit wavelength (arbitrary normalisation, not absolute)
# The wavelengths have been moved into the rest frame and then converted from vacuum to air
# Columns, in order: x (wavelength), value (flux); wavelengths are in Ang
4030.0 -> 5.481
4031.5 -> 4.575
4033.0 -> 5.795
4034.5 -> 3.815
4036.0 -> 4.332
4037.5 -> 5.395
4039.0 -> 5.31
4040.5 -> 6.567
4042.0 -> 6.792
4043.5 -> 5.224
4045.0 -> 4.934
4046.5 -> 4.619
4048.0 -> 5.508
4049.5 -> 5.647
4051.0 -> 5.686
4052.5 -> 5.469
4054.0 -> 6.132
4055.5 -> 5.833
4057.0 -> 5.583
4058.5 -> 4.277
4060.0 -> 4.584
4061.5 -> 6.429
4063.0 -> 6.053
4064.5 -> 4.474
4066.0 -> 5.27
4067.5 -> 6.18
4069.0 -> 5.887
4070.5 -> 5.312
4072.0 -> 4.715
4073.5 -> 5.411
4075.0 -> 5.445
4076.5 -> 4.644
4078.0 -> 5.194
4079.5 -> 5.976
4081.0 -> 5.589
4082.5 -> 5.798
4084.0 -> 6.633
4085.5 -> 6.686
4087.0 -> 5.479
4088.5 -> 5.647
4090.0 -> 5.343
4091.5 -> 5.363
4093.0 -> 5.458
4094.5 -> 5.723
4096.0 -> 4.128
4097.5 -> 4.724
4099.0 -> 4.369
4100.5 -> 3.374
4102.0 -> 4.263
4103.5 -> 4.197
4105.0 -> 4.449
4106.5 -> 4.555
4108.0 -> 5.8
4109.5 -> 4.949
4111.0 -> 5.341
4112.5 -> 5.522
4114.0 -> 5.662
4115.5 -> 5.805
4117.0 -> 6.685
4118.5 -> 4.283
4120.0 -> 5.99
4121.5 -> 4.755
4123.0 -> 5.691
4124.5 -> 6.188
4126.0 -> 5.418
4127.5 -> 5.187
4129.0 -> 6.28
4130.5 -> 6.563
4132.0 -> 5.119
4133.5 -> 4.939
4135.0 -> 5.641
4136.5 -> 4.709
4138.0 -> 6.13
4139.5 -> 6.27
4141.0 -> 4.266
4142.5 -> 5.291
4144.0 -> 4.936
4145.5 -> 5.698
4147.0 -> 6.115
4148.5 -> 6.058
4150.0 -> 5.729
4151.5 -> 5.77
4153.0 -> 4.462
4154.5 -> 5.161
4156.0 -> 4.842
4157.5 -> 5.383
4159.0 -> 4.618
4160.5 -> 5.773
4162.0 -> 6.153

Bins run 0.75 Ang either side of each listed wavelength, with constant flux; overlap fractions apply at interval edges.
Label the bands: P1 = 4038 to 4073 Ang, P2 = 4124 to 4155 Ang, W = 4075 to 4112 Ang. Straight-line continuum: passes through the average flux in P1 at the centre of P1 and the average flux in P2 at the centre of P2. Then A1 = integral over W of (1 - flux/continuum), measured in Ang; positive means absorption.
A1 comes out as 2.3 Ang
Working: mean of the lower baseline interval 5.5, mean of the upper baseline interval 5.52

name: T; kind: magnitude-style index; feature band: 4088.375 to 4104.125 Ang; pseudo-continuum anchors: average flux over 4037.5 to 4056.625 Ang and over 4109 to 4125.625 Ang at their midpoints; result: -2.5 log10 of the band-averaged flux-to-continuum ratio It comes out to 0.17 mag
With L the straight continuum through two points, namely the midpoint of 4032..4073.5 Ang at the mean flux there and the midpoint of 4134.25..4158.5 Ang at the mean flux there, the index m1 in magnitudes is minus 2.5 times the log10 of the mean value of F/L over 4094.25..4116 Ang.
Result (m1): 0.12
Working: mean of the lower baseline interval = 5.4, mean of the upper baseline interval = 5.4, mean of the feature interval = 4.83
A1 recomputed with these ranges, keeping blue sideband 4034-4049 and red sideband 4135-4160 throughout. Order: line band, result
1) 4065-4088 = -1.3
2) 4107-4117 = -0.5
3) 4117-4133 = -0.8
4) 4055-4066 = 0.0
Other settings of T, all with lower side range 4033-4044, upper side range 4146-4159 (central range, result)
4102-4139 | 0.00 mag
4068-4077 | 0.02 mag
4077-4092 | -0.07 mag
